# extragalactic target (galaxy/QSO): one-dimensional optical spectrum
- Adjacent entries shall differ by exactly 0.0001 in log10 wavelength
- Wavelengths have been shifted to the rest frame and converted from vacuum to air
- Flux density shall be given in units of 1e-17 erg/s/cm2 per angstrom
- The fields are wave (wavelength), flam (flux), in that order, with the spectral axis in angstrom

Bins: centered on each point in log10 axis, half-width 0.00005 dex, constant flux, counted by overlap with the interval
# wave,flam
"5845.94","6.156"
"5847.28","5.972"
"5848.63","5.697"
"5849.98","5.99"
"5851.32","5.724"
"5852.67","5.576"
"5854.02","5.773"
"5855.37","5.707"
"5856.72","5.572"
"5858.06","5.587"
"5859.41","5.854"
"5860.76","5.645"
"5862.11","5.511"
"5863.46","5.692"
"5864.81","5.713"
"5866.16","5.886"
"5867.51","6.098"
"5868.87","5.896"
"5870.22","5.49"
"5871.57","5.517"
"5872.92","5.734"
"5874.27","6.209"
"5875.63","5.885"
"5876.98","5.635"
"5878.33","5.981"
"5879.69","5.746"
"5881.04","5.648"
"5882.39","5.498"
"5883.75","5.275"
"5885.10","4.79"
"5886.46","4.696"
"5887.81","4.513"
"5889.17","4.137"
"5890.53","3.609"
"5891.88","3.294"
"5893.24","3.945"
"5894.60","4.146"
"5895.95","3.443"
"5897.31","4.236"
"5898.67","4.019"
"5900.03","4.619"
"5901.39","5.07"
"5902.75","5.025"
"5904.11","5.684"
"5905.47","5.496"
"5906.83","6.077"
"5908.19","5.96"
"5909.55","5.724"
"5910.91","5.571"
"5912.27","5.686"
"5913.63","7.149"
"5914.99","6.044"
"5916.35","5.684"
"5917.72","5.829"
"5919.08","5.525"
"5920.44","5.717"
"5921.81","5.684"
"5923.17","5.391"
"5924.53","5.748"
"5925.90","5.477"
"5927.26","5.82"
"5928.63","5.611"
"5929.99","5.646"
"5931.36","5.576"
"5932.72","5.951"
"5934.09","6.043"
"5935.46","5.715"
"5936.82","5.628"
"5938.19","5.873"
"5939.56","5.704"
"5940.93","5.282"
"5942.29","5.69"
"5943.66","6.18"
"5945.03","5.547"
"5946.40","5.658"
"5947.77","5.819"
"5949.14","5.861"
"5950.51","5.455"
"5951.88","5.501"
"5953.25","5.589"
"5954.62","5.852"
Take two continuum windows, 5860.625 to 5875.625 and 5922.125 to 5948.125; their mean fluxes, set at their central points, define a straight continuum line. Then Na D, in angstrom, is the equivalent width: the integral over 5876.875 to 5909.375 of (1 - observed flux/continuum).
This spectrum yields 5.0 angstrom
